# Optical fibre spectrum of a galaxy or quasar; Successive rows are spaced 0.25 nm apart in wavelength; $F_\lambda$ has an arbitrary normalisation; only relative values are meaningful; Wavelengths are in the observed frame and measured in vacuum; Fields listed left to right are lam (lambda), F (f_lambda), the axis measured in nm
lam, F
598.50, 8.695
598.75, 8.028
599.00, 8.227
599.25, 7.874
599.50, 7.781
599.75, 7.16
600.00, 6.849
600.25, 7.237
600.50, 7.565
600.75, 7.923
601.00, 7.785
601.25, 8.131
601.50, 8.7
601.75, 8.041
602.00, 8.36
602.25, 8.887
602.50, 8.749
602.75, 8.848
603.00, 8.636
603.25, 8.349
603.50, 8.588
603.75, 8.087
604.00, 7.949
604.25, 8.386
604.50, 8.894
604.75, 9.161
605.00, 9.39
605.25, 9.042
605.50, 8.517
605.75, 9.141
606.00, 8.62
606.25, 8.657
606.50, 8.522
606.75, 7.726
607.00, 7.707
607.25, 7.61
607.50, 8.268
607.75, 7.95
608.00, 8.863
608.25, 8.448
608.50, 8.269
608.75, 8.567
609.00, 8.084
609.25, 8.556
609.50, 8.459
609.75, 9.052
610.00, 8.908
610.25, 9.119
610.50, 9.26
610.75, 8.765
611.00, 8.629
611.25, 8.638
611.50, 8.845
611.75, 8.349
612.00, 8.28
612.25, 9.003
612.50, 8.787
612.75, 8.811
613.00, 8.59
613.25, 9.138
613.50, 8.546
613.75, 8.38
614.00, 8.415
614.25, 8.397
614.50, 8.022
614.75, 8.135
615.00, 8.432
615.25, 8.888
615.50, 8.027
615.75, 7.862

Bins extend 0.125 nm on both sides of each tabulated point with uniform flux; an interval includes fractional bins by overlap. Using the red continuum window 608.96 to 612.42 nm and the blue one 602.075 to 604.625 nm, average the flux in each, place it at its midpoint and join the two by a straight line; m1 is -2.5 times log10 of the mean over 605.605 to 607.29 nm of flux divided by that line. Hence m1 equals 0.038 mag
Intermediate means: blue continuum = 8.53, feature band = 8.32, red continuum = 8.73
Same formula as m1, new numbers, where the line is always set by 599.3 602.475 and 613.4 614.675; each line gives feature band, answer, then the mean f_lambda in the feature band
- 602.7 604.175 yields -0.05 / 8.39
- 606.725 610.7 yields -0.04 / 8.45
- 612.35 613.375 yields -0.07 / 8.84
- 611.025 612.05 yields -0.04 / 8.56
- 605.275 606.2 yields -0.09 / 8.78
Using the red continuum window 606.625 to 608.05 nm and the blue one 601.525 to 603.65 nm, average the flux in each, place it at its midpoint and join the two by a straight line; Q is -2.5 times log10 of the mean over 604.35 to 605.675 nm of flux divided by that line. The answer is -0.09 mag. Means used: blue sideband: 8.56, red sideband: 7.98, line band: 8.99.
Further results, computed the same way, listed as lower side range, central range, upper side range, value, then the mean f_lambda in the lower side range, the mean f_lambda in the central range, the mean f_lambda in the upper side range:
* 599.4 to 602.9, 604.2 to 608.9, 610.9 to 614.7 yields -0.03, 8.01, 8.51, 8.58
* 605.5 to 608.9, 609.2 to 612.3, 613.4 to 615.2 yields -0.05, 8.34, 8.76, 8.35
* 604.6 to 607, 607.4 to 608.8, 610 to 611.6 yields 0.05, 8.7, 8.39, 8.88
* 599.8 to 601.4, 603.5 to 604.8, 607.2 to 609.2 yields -0.07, 7.58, 8.47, 8.29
